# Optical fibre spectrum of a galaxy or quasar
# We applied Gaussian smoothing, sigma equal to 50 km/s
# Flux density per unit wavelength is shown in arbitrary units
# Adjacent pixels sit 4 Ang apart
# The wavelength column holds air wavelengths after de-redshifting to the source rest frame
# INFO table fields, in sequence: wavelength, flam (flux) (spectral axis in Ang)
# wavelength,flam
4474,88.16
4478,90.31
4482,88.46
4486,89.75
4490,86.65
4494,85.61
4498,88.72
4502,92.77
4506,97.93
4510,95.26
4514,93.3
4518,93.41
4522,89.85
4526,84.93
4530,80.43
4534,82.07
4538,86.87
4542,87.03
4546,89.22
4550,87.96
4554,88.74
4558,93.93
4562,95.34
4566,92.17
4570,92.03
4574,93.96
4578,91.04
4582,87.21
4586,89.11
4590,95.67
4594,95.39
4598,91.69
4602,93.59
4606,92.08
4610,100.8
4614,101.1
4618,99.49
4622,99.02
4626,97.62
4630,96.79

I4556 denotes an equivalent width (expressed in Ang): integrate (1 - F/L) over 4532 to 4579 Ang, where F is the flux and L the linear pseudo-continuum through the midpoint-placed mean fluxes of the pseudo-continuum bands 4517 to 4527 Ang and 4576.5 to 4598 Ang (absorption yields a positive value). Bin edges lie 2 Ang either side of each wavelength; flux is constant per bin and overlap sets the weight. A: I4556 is 0.3 Ang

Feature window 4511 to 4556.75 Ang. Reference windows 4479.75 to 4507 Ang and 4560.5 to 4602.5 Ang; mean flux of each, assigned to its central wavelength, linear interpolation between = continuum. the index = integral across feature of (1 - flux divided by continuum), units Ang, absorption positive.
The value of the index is 1.5 Ang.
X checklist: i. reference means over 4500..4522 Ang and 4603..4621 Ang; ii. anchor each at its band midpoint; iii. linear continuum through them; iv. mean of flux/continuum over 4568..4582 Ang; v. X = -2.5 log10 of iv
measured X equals 0.06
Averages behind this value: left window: 94.1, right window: 98.1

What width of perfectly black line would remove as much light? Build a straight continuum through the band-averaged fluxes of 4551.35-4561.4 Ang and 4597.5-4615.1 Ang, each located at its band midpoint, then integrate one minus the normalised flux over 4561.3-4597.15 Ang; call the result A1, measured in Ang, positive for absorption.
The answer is 0.5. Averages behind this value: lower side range 91.7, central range 92.3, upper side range 95.9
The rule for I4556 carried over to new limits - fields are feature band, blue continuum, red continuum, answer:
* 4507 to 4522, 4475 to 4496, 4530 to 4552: -1.1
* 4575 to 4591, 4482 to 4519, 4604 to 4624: 1.0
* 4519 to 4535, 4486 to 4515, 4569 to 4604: 1.1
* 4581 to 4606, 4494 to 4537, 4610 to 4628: 1.2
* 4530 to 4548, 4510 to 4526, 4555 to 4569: 1.3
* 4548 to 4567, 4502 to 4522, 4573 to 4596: 0.2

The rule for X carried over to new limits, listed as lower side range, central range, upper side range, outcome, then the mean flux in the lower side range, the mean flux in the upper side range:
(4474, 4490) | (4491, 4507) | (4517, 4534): -0.03 mag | 89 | 86.2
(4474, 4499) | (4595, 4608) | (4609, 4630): 0.06 mag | 88.2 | 99.3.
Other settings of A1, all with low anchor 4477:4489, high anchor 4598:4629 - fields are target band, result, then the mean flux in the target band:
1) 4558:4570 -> 0.1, 93.5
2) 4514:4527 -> 0.2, 90.3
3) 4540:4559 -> 0.9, 89.1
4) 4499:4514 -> -0.7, 94.6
